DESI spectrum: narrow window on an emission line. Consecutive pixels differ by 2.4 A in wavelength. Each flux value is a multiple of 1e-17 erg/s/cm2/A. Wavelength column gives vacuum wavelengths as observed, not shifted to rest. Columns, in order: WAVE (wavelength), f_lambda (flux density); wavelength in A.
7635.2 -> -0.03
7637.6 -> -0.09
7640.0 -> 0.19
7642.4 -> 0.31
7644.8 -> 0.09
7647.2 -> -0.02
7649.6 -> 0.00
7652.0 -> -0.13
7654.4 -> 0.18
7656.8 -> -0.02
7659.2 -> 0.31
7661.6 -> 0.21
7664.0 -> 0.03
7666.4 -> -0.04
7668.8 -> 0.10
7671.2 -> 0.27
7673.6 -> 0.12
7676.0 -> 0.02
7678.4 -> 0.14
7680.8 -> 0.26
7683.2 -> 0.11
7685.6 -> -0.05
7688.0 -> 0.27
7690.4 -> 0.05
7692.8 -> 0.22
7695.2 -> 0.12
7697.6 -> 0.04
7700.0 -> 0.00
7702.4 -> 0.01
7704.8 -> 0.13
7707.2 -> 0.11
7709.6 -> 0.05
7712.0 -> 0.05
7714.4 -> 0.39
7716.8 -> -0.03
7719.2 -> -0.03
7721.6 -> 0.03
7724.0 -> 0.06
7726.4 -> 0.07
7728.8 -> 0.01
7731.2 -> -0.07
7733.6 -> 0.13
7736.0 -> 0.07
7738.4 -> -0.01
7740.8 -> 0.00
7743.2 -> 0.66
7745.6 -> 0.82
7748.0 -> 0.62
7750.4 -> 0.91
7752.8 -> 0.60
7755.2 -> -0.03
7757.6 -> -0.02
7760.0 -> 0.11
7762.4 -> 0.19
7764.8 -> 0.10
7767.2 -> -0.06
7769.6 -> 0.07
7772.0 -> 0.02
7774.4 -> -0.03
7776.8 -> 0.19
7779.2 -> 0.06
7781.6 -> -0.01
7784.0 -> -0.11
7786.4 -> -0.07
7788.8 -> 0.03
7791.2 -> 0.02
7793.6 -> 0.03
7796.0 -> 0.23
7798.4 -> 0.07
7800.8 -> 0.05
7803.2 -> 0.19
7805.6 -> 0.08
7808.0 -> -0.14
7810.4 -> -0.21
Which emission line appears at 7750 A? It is [O II]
